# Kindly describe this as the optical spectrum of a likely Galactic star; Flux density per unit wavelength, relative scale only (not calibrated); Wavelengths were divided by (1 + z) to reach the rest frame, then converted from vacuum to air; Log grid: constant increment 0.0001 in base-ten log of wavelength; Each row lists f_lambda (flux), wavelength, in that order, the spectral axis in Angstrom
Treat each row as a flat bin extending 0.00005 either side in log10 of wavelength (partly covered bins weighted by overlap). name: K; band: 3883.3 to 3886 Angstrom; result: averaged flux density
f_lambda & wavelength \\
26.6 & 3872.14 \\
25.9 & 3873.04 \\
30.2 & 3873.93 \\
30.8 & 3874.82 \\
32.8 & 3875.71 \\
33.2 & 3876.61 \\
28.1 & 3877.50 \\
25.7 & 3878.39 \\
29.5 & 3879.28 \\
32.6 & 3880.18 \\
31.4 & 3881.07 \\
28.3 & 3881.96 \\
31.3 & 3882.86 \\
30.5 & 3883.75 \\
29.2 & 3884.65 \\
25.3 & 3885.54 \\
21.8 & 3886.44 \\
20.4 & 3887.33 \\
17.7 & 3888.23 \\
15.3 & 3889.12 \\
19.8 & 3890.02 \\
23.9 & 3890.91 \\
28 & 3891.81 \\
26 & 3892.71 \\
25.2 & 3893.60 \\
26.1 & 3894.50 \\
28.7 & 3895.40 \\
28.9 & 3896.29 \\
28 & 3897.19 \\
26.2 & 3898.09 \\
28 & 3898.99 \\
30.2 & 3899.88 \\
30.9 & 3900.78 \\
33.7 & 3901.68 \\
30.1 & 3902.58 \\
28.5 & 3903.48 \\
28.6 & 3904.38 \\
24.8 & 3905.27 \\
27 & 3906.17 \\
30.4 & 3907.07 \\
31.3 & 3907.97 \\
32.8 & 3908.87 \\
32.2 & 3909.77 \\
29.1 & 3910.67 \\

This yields 28.3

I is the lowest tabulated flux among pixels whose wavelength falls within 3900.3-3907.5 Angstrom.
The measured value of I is 24.8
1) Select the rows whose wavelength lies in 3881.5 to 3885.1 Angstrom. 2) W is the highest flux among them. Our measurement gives 31.3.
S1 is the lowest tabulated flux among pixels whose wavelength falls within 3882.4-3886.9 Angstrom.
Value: 21.8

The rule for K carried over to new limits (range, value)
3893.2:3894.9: 25.6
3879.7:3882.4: 30.8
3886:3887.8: 21.1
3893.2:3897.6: 27.4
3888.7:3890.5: 17.7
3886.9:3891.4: 19.5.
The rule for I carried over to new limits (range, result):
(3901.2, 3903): 30.1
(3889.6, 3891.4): 19.8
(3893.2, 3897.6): 25.2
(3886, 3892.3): 15.3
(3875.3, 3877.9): 28.1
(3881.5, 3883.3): 28.3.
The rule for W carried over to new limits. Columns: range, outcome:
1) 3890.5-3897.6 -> 28.9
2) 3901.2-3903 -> 33.7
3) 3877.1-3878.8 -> 28.1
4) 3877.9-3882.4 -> 32.6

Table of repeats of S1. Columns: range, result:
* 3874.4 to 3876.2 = 30.8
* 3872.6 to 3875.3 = 25.9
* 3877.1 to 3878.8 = 25.7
